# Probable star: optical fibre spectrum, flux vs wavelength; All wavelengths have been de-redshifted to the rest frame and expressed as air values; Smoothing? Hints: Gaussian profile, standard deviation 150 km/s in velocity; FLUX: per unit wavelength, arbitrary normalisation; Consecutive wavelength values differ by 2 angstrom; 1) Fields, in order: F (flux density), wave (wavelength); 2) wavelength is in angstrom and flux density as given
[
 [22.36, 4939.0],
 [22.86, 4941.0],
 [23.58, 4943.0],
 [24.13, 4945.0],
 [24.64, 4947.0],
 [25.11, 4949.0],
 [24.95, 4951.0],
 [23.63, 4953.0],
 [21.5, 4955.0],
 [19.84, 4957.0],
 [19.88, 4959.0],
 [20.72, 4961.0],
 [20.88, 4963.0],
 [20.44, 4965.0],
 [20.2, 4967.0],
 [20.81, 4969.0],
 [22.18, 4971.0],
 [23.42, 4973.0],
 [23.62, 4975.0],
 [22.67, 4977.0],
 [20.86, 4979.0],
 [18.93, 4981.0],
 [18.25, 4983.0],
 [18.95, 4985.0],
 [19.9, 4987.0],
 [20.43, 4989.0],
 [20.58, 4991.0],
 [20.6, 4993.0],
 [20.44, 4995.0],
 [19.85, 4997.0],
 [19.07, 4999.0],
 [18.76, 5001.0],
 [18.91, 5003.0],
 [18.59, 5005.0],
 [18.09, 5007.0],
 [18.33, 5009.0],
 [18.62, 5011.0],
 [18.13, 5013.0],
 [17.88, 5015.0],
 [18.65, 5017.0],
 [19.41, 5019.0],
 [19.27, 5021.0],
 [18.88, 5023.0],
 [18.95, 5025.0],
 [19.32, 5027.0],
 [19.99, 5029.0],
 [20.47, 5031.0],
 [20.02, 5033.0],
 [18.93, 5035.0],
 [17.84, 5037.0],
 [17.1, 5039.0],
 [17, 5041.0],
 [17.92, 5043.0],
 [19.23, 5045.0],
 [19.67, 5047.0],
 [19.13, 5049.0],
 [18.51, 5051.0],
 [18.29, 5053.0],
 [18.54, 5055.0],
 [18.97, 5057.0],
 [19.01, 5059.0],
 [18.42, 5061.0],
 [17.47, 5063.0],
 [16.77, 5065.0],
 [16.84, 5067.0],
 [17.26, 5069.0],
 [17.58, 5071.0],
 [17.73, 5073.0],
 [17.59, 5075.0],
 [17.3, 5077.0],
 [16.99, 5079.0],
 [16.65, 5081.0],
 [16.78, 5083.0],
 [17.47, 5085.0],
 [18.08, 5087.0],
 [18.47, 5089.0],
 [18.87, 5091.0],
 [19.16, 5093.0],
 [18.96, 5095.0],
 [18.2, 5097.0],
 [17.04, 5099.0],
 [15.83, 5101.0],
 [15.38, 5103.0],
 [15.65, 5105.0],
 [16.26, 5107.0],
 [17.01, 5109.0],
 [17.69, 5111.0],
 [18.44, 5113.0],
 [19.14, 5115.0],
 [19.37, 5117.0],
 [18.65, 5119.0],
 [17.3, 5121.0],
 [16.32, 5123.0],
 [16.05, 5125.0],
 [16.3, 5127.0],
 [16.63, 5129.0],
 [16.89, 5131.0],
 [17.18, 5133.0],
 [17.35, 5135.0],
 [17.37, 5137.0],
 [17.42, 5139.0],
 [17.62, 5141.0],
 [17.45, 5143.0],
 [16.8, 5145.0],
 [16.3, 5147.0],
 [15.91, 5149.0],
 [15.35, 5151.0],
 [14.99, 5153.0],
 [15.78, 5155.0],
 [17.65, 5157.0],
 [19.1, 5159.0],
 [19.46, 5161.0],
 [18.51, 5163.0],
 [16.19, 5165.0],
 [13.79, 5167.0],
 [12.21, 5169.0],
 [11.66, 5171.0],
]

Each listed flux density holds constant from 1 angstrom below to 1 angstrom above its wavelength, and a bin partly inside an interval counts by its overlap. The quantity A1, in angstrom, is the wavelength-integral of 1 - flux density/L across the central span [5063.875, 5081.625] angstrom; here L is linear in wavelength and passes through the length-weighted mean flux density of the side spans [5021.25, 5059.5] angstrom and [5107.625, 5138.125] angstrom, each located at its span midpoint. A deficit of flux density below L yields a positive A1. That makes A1 1.0 angstrom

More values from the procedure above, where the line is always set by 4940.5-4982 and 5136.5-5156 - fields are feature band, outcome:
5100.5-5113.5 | 0.81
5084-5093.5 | -0.07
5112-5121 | -0.69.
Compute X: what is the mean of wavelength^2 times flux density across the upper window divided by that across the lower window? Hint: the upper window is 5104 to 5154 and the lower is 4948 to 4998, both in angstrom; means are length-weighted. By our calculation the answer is 0.9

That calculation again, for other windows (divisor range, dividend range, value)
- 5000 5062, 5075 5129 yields 0.96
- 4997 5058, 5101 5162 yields 0.95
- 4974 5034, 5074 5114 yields 0.92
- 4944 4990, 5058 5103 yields 0.85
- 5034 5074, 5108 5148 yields 0.99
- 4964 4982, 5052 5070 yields 0.87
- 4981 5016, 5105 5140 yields 0.95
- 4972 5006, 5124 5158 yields 0.87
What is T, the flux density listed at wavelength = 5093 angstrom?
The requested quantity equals 19.16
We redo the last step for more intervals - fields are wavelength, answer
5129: 16.63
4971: 22.18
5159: 19.1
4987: 19.9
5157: 17.65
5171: 11.66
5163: 18.51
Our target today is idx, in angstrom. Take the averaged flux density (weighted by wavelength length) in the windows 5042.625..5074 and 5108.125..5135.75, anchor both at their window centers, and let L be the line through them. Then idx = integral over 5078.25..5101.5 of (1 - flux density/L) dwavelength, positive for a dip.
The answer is 0.1 angstrom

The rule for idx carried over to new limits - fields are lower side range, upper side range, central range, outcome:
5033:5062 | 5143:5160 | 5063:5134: 0.71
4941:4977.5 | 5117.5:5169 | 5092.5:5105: 0.66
